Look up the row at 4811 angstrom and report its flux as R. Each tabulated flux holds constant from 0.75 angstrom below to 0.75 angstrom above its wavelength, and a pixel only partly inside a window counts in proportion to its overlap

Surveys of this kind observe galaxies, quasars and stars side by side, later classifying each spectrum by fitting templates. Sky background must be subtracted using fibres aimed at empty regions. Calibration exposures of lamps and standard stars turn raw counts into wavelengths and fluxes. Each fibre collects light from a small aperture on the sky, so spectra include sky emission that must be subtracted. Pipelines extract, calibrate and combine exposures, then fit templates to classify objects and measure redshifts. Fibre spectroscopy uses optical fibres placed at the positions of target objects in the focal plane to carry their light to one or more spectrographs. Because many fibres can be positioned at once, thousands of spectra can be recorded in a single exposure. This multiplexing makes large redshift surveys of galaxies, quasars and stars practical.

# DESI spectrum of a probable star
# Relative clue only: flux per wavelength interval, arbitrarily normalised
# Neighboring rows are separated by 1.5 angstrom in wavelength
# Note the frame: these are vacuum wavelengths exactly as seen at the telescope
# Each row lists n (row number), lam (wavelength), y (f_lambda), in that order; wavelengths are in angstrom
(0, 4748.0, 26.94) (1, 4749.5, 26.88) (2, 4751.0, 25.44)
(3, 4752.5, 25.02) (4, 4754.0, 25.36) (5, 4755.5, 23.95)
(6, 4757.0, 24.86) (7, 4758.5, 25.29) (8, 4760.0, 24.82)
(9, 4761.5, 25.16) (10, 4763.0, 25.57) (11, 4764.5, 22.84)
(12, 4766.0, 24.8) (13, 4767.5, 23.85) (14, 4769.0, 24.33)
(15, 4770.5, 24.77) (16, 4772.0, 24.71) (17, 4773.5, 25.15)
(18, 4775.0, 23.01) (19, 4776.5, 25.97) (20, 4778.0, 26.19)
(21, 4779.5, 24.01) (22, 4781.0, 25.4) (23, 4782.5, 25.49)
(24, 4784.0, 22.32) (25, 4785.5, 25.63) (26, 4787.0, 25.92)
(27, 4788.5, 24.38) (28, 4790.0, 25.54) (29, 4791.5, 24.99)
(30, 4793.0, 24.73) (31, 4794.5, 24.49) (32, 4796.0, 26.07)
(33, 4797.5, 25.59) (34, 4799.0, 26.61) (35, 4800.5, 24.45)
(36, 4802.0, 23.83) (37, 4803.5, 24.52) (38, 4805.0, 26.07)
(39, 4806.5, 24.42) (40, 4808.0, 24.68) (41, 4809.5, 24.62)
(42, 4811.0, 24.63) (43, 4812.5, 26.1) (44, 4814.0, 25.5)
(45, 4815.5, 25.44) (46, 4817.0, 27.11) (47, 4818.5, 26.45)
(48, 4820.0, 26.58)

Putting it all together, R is 24.63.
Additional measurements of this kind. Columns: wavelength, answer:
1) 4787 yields 25.92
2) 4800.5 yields 24.45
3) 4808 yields 24.68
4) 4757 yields 24.86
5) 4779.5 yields 24.01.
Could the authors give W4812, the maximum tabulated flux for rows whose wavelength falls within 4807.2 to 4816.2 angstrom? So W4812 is 26.1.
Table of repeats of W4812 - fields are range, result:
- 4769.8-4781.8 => 26.19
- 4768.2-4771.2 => 24.77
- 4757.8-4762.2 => 25.29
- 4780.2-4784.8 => 25.49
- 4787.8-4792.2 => 25.54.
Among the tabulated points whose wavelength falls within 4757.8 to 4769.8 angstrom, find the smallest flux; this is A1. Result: 22.84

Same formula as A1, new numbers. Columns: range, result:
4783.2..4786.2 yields 22.32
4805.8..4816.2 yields 24.42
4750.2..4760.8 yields 23.95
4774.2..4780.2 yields 23.01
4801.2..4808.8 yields 23.83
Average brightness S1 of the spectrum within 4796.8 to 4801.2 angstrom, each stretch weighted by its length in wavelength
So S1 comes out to 25.6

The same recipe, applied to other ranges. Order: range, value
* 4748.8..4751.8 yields 26.1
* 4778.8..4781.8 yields 24.7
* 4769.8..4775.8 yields 24.4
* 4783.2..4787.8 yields 24.6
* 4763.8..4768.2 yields 23.8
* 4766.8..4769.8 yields 24.1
